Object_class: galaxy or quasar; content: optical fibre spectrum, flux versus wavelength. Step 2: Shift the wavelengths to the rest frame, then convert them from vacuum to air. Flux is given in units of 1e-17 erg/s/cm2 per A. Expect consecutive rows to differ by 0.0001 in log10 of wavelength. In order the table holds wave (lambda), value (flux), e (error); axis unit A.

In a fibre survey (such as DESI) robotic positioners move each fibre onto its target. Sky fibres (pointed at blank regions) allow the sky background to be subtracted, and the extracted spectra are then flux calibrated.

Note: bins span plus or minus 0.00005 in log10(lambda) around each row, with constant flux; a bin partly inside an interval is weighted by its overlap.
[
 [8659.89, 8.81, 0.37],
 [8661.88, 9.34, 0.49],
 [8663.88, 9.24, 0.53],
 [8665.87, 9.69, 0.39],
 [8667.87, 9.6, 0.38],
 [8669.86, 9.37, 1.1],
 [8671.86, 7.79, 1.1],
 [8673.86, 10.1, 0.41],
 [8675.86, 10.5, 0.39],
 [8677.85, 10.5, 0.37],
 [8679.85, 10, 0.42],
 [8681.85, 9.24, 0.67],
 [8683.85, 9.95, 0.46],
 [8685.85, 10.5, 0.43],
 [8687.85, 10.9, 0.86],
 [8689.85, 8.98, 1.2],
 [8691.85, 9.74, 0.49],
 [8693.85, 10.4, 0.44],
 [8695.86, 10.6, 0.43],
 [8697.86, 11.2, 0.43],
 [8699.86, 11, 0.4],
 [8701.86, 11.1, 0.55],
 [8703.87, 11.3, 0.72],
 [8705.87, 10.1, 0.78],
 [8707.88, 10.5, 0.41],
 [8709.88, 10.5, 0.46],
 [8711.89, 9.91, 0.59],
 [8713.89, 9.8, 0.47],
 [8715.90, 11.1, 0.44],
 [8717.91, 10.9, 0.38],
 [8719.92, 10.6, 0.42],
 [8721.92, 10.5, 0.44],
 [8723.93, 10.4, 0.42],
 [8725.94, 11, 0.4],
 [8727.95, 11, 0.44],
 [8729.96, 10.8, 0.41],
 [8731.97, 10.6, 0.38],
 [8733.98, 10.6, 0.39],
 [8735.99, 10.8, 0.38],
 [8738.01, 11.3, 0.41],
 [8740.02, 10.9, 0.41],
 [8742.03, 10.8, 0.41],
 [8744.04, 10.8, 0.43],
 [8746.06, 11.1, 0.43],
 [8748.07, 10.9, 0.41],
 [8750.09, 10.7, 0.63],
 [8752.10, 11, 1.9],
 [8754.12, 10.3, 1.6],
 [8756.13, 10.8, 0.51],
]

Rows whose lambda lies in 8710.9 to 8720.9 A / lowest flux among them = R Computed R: 9.8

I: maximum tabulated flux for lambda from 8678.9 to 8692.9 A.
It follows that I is 10.9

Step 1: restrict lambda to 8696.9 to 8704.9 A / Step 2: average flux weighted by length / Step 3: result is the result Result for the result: 11.2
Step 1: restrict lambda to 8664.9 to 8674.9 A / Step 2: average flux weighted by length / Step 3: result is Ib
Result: 9.31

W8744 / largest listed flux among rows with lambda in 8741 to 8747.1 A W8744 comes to 11.1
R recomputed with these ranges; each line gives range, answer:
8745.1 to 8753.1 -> 10.7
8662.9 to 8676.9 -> 7.79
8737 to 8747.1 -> 10.8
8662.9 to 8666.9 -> 9.24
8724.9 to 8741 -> 10.6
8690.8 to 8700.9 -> 9.74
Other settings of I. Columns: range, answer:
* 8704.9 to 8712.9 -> 10.5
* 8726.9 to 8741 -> 11.3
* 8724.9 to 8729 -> 11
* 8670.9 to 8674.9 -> 10.1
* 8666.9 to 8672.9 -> 9.6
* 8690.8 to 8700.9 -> 11.2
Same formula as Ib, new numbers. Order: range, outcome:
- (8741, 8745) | 10.8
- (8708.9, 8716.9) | 10.3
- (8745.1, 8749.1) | 11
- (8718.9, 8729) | 10.7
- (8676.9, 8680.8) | 10.2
